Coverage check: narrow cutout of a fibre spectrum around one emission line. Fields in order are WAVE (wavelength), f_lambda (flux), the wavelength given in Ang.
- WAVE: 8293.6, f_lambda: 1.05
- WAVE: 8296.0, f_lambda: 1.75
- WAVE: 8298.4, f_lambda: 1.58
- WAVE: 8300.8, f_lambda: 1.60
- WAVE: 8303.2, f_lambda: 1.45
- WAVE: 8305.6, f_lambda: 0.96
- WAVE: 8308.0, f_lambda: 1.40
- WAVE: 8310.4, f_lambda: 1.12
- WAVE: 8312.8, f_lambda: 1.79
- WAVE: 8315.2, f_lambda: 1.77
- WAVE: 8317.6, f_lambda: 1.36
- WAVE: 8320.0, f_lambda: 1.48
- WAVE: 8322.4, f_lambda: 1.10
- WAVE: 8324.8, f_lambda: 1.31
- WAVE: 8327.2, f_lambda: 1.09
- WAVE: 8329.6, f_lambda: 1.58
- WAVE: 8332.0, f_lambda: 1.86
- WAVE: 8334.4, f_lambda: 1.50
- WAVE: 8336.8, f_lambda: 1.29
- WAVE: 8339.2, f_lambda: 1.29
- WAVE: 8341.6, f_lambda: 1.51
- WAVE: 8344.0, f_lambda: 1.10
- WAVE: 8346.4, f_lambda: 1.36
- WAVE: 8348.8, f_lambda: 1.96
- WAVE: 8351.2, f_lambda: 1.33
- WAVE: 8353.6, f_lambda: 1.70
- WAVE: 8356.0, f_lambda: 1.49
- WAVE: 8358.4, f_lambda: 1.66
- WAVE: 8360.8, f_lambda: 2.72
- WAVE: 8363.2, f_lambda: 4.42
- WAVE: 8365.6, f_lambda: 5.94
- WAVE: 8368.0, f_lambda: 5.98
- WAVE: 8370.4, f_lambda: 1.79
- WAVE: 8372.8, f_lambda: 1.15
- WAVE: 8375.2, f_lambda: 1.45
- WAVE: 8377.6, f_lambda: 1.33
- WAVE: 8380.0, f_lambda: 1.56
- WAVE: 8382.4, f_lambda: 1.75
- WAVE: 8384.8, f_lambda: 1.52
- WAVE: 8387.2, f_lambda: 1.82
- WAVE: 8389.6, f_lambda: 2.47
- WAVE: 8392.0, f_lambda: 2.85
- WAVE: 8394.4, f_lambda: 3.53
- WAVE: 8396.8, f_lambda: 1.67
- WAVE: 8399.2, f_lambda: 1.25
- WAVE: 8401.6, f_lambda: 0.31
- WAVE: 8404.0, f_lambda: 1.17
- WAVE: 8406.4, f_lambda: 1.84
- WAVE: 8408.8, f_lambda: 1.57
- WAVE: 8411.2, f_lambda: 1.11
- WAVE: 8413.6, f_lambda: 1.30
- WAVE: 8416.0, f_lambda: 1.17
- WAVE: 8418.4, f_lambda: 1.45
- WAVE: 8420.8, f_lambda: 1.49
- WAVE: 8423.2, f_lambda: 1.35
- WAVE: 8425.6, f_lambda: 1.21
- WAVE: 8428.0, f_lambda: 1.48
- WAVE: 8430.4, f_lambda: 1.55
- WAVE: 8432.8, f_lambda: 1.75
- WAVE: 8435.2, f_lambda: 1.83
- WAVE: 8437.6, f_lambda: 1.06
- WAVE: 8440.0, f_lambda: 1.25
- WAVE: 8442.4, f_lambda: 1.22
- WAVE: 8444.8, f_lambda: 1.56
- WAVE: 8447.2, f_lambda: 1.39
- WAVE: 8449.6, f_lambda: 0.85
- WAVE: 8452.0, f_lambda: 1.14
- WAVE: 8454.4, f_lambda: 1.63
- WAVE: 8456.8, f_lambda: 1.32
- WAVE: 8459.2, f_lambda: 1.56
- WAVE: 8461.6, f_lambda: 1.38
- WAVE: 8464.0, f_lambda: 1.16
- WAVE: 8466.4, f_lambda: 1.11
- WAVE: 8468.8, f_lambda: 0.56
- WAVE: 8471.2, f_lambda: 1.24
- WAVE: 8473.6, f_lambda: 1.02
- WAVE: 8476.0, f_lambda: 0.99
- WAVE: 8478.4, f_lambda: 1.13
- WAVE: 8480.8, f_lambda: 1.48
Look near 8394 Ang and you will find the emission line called [N II]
